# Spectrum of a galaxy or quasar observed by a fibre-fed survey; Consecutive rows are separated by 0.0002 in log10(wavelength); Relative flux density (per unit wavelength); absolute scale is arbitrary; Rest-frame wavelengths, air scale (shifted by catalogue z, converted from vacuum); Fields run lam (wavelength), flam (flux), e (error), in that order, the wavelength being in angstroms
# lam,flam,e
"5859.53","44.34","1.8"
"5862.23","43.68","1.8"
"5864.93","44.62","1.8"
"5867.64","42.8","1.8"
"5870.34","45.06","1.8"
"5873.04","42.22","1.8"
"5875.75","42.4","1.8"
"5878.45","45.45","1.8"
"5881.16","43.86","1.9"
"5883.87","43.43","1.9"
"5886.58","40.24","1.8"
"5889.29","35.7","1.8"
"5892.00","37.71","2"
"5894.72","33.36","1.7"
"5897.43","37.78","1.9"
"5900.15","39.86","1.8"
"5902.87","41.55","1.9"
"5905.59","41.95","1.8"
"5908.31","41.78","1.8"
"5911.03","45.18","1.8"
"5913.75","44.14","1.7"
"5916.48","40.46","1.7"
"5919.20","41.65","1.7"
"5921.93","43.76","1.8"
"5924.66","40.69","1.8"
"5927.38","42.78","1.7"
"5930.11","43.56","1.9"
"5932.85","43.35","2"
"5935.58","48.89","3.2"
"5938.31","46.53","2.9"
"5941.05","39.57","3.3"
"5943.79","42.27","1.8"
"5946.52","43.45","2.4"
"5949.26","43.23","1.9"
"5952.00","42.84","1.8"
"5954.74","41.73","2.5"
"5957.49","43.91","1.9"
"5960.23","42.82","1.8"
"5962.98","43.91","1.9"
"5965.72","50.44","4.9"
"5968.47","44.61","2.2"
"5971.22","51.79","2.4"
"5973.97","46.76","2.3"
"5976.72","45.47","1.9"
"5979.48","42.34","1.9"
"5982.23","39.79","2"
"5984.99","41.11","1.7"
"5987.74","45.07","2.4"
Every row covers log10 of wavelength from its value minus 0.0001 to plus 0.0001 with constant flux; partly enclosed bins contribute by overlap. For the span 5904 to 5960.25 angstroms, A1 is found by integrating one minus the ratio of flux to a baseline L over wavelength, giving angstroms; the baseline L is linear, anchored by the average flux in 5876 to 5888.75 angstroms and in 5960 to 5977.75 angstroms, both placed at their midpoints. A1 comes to 2.47 angstroms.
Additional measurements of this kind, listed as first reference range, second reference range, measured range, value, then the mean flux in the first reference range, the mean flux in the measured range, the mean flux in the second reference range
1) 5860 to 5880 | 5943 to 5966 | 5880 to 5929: 3.1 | 43.8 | 40.9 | 43.6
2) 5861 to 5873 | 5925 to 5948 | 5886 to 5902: 2.3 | 43.8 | 37.4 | 43.7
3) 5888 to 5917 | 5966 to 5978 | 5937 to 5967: 1.1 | 39.9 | 43.7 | 47.5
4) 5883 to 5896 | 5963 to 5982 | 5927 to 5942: -0.7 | 37.9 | 44.3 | 46.3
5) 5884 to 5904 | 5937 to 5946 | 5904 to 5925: -1.2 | 38.3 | 42.5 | 42.8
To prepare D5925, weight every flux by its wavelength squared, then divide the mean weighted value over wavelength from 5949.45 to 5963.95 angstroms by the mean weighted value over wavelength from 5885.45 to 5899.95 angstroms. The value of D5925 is 1.2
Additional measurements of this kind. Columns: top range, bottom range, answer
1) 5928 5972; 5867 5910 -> 1.11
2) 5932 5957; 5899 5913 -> 1.05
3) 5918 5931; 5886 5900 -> 1.16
